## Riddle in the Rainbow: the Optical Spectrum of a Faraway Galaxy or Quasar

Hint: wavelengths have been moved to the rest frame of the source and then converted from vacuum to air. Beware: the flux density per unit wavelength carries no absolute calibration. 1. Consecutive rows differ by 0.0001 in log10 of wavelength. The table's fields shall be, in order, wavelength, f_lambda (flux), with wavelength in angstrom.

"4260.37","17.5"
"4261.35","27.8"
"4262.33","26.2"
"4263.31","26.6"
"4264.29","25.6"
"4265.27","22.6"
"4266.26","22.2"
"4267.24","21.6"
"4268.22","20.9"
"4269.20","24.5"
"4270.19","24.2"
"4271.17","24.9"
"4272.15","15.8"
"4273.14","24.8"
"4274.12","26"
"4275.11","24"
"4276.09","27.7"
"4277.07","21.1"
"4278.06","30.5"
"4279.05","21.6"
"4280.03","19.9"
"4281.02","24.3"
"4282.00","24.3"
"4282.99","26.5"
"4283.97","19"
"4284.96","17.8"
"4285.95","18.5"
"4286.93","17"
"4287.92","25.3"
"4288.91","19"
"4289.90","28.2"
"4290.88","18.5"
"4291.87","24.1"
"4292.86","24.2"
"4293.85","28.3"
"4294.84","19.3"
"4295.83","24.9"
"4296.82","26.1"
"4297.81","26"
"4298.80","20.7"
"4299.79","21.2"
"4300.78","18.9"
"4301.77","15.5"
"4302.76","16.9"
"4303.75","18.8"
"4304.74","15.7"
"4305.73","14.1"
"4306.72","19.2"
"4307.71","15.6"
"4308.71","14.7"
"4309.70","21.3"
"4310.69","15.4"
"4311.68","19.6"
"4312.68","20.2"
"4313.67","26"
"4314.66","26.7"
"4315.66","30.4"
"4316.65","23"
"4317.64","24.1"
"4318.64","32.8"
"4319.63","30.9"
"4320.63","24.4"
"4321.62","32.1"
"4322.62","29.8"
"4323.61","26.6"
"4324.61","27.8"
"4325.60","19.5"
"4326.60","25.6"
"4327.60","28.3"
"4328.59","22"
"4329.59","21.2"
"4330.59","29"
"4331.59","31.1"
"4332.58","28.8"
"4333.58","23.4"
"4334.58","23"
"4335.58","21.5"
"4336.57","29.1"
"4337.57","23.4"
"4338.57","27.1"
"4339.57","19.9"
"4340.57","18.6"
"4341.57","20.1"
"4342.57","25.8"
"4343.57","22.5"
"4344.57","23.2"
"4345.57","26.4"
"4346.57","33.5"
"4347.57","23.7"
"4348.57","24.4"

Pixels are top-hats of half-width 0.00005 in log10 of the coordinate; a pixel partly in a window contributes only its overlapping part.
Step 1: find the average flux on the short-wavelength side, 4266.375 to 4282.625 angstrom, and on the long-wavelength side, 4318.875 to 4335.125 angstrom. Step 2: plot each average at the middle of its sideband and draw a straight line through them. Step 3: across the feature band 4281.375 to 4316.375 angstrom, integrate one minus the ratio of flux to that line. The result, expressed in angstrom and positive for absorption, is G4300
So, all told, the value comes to 5.3 angstrom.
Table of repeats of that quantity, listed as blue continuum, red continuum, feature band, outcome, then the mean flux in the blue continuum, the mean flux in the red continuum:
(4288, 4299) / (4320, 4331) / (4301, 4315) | 3.6 angstrom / 23.7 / 26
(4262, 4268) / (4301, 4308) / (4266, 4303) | -4.2 angstrom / 23.9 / 16.7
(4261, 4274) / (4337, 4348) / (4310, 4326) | -1.1 angstrom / 23.7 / 24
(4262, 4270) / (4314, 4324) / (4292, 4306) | 2.9 angstrom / 23.7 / 28.1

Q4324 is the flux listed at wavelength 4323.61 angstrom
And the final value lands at 26.6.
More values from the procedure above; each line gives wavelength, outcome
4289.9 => 28.2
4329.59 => 21.2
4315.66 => 30.4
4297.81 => 26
